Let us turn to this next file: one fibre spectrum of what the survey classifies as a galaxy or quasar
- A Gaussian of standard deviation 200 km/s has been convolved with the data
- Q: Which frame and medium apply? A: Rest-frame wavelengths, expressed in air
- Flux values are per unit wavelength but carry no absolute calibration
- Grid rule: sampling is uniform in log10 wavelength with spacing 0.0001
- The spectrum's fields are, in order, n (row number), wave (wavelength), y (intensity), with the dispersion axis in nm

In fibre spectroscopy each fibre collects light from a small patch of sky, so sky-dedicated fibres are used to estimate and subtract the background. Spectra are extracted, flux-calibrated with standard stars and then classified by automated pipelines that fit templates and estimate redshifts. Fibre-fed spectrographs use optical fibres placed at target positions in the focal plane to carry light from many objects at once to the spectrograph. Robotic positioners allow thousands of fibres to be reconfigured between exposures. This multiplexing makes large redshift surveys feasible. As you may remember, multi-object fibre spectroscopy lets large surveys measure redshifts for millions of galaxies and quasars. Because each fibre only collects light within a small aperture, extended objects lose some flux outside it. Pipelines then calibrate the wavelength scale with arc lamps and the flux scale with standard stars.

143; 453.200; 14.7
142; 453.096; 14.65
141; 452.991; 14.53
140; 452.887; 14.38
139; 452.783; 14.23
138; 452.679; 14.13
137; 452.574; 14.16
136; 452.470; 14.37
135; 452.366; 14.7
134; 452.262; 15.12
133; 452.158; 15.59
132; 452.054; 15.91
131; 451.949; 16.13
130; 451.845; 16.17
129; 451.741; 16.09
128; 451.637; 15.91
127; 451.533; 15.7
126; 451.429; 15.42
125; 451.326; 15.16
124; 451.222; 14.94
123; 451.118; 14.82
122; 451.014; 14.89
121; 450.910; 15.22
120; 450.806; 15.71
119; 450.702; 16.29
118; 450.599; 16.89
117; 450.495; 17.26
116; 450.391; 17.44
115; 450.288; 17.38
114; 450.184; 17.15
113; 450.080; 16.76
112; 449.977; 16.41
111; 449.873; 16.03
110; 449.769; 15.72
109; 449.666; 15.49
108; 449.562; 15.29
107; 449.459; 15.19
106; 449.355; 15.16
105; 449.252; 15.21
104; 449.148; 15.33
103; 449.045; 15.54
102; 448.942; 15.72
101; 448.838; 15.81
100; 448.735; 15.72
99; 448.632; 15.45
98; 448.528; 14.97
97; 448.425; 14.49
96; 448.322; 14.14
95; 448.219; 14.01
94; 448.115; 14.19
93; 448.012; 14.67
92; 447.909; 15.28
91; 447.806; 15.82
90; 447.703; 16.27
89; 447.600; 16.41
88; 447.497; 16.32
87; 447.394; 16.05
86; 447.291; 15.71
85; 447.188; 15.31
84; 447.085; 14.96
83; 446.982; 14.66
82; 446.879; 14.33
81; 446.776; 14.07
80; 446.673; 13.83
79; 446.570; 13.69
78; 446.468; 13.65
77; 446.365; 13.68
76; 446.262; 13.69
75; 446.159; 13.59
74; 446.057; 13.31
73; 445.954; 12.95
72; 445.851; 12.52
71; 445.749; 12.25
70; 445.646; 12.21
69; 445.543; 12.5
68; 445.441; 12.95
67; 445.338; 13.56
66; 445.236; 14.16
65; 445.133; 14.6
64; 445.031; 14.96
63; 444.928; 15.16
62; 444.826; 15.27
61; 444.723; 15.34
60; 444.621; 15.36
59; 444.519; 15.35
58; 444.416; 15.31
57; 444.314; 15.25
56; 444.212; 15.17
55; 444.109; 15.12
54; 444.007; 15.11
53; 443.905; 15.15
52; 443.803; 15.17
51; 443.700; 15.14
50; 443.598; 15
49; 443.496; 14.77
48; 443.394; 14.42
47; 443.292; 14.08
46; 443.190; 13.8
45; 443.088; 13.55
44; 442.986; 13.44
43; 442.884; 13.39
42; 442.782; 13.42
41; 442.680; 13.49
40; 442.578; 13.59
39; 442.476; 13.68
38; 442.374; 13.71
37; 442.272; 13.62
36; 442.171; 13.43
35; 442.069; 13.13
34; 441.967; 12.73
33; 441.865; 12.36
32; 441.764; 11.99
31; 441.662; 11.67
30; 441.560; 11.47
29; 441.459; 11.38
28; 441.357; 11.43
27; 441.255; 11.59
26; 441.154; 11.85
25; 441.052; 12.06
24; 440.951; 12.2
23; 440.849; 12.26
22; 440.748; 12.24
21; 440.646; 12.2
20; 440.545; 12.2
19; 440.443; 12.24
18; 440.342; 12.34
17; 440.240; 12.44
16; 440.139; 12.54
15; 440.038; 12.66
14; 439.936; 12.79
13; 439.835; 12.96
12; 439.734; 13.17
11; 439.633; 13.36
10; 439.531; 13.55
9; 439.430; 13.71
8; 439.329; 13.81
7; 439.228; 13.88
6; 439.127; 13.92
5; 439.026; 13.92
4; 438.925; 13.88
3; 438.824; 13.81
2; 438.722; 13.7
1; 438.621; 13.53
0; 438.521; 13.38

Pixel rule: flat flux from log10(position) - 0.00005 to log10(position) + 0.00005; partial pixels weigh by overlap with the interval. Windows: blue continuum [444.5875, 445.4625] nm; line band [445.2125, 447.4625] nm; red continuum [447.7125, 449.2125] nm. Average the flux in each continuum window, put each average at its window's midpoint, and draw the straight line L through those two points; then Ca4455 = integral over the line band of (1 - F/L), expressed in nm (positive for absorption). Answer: 0.15 nm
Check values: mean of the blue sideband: 14.6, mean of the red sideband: 15.1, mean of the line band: 13.8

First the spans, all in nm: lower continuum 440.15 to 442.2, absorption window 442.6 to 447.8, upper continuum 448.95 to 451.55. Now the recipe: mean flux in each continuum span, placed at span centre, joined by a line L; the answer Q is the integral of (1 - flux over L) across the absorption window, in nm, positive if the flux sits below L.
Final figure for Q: -0.234 nm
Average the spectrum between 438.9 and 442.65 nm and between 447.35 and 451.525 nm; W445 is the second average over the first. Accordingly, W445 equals 1.23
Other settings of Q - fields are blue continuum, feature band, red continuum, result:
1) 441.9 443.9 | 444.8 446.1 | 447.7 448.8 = 0.077 nm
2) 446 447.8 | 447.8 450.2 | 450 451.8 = 0.010 nm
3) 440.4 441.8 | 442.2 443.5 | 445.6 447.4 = -0.123 nm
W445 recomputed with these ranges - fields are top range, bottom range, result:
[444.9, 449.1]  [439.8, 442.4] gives 1.17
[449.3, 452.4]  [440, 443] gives 1.26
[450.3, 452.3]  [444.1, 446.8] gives 1.13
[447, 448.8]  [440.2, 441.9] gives 1.27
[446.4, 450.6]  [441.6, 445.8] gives 1.10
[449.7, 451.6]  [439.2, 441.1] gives 1.26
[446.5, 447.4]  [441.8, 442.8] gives 1.10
